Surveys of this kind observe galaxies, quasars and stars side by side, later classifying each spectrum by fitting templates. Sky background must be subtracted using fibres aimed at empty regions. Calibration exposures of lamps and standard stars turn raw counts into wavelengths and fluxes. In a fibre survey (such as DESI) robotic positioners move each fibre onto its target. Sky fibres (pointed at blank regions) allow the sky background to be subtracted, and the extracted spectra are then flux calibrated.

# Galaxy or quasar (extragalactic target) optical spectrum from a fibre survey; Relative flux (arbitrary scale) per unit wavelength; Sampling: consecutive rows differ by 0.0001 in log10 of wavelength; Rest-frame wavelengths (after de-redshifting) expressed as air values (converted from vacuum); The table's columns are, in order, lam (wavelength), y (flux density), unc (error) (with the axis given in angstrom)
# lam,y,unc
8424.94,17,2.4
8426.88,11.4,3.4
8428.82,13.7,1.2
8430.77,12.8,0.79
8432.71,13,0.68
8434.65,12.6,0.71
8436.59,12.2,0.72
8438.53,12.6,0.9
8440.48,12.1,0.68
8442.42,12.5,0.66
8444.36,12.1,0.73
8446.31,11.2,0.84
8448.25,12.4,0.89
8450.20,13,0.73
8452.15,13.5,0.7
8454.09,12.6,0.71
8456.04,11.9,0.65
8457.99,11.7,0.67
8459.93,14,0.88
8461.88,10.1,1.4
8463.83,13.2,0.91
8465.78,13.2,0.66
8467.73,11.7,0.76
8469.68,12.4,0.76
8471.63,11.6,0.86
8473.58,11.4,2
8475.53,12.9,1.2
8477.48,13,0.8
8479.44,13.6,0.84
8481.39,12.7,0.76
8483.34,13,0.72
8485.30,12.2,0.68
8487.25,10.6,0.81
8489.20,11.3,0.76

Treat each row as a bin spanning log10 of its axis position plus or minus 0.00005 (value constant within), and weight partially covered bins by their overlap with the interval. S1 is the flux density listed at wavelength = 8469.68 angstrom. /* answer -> 12.4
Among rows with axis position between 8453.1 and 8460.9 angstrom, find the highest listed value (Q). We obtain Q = 14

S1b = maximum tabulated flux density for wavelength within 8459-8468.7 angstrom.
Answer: 14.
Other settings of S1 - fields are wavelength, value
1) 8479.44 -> 13.6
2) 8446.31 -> 11.2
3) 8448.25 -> 12.4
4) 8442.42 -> 12.5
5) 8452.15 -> 13.5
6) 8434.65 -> 12.6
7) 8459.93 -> 14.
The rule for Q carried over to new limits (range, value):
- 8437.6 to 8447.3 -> 12.6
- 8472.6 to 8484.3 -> 13.6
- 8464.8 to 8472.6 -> 13.2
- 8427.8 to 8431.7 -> 13.7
